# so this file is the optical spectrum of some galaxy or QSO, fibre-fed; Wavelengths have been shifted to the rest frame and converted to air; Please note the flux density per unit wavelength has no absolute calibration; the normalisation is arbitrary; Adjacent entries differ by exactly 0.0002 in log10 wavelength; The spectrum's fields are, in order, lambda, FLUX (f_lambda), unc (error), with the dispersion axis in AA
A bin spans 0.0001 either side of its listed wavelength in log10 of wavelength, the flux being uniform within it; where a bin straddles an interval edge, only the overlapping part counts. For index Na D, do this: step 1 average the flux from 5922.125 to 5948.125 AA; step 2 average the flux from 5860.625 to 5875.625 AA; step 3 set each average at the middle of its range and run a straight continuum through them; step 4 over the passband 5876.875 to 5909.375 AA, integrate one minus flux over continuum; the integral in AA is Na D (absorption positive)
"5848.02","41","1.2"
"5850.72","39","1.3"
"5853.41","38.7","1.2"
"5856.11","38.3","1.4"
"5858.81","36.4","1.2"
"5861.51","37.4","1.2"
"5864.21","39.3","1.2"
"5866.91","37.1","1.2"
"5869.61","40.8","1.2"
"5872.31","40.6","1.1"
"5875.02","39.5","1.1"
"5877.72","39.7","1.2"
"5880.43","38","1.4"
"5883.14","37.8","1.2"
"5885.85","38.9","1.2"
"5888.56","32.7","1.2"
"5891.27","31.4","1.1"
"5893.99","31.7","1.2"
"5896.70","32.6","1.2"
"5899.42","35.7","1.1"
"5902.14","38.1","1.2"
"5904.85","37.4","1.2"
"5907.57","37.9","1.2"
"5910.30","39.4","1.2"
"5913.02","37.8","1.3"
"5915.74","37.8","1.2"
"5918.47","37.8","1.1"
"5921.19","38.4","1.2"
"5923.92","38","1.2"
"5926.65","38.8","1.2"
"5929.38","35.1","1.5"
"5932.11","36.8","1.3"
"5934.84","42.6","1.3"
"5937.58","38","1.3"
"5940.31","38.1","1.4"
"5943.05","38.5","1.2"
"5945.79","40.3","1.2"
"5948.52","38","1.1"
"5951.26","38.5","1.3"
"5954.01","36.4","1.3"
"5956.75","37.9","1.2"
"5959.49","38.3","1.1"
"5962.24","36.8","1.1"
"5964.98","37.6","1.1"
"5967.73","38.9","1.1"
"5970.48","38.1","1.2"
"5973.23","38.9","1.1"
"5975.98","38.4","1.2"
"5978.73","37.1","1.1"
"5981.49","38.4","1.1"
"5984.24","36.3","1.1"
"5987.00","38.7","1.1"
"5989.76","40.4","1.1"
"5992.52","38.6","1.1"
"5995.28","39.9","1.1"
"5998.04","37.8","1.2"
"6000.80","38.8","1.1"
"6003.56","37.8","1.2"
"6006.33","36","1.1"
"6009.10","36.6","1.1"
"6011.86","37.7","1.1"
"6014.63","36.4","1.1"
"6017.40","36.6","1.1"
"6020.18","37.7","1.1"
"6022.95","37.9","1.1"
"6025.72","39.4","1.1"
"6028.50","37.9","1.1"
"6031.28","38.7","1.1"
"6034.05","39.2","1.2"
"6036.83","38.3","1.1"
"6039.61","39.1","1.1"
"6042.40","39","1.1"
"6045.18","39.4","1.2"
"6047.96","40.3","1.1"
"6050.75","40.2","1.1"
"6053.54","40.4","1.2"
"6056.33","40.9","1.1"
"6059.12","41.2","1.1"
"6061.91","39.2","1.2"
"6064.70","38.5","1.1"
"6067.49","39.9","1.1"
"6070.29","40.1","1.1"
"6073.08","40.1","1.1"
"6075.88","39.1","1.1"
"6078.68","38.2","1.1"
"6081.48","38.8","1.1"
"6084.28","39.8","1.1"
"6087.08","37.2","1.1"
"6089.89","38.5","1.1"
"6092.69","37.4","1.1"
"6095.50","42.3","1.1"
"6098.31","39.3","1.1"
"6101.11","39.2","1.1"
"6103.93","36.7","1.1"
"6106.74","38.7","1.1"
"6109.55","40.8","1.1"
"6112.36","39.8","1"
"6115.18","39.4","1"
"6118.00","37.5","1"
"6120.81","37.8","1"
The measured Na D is 2.44 AA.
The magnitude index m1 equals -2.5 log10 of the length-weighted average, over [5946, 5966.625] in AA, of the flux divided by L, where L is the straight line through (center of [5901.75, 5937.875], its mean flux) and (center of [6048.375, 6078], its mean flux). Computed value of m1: 0.02 mag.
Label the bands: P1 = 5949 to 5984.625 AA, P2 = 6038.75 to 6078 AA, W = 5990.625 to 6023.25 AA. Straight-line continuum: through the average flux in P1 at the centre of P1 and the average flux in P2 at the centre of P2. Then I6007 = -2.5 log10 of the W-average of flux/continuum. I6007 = 0.03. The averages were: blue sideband 37.9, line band 37.7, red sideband 39.8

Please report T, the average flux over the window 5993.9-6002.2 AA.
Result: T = 38.9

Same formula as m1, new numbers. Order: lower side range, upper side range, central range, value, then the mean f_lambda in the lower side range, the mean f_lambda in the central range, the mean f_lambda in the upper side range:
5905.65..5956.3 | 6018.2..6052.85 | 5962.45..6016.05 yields 0.017 mag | 38.2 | 38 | 38.9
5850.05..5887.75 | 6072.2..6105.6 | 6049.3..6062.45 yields -0.044 mag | 38.6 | 40.4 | 38.9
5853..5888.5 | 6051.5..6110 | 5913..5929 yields 0.020 mag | 38.4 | 37.9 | 39.3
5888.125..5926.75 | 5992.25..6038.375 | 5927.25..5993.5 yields -0.030 mag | 36.4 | 38.2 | 38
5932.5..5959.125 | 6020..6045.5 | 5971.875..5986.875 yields 0.021 mag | 38.6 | 37.9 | 38.7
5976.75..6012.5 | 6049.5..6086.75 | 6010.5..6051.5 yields 0.010 mag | 38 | 38.5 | 39.7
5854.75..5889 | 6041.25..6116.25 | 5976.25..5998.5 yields 0.015 mag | 38.3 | 38.4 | 39.4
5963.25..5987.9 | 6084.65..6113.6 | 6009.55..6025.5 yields 0.028 mag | 38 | 37.4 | 39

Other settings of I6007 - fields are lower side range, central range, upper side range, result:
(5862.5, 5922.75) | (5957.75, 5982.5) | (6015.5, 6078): 0.006 mag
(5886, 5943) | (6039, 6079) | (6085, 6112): -0.034 mag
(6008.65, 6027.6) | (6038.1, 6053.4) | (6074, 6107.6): -0.046 mag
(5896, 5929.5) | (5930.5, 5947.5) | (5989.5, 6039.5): -0.039 mag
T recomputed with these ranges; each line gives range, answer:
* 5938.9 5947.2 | 39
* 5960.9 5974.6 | 38.1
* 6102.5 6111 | 38.7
